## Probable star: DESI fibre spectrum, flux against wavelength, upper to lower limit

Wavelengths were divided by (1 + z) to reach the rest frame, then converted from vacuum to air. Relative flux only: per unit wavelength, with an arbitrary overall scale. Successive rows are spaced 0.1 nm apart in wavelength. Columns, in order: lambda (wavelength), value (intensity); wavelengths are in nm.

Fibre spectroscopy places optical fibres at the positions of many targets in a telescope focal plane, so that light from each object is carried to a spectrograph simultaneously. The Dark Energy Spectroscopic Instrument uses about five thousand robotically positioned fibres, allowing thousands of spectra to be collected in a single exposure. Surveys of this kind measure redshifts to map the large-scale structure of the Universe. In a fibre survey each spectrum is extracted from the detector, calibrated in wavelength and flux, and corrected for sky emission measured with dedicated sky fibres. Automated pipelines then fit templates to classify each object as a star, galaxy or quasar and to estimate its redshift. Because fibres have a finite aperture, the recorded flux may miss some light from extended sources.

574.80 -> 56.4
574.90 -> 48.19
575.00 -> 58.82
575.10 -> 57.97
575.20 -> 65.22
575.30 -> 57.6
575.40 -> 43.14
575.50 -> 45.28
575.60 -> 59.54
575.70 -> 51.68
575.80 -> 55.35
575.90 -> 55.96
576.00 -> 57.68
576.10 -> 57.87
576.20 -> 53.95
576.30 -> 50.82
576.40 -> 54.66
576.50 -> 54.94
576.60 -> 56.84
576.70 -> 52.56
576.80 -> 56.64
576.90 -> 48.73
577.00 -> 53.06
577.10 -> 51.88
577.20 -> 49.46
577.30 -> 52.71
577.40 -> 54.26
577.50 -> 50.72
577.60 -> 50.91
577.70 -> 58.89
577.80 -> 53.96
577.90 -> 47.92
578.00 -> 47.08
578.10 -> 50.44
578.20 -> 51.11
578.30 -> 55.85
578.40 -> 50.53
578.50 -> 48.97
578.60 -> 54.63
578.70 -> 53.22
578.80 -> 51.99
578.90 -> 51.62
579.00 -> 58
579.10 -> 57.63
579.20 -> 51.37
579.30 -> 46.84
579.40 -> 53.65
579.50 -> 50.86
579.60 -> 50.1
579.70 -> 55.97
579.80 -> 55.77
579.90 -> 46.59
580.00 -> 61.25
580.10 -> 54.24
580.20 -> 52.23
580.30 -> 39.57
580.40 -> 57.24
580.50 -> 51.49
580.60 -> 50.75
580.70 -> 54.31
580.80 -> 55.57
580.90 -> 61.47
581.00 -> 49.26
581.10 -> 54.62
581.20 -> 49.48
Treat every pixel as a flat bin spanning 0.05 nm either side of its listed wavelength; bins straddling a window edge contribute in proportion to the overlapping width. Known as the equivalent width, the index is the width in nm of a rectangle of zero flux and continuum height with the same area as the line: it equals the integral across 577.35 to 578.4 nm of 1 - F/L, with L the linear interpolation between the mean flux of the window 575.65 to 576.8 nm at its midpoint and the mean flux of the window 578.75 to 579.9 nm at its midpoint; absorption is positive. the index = 0.03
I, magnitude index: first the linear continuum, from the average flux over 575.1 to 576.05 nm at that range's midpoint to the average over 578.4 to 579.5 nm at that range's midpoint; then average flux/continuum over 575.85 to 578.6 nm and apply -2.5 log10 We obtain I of 0.016 mag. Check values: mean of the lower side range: 54.8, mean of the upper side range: 52.6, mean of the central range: 52.9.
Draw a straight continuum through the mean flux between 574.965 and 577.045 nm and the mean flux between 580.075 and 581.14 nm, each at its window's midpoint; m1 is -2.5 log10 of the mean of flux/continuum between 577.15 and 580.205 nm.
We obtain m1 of 0.02 mag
